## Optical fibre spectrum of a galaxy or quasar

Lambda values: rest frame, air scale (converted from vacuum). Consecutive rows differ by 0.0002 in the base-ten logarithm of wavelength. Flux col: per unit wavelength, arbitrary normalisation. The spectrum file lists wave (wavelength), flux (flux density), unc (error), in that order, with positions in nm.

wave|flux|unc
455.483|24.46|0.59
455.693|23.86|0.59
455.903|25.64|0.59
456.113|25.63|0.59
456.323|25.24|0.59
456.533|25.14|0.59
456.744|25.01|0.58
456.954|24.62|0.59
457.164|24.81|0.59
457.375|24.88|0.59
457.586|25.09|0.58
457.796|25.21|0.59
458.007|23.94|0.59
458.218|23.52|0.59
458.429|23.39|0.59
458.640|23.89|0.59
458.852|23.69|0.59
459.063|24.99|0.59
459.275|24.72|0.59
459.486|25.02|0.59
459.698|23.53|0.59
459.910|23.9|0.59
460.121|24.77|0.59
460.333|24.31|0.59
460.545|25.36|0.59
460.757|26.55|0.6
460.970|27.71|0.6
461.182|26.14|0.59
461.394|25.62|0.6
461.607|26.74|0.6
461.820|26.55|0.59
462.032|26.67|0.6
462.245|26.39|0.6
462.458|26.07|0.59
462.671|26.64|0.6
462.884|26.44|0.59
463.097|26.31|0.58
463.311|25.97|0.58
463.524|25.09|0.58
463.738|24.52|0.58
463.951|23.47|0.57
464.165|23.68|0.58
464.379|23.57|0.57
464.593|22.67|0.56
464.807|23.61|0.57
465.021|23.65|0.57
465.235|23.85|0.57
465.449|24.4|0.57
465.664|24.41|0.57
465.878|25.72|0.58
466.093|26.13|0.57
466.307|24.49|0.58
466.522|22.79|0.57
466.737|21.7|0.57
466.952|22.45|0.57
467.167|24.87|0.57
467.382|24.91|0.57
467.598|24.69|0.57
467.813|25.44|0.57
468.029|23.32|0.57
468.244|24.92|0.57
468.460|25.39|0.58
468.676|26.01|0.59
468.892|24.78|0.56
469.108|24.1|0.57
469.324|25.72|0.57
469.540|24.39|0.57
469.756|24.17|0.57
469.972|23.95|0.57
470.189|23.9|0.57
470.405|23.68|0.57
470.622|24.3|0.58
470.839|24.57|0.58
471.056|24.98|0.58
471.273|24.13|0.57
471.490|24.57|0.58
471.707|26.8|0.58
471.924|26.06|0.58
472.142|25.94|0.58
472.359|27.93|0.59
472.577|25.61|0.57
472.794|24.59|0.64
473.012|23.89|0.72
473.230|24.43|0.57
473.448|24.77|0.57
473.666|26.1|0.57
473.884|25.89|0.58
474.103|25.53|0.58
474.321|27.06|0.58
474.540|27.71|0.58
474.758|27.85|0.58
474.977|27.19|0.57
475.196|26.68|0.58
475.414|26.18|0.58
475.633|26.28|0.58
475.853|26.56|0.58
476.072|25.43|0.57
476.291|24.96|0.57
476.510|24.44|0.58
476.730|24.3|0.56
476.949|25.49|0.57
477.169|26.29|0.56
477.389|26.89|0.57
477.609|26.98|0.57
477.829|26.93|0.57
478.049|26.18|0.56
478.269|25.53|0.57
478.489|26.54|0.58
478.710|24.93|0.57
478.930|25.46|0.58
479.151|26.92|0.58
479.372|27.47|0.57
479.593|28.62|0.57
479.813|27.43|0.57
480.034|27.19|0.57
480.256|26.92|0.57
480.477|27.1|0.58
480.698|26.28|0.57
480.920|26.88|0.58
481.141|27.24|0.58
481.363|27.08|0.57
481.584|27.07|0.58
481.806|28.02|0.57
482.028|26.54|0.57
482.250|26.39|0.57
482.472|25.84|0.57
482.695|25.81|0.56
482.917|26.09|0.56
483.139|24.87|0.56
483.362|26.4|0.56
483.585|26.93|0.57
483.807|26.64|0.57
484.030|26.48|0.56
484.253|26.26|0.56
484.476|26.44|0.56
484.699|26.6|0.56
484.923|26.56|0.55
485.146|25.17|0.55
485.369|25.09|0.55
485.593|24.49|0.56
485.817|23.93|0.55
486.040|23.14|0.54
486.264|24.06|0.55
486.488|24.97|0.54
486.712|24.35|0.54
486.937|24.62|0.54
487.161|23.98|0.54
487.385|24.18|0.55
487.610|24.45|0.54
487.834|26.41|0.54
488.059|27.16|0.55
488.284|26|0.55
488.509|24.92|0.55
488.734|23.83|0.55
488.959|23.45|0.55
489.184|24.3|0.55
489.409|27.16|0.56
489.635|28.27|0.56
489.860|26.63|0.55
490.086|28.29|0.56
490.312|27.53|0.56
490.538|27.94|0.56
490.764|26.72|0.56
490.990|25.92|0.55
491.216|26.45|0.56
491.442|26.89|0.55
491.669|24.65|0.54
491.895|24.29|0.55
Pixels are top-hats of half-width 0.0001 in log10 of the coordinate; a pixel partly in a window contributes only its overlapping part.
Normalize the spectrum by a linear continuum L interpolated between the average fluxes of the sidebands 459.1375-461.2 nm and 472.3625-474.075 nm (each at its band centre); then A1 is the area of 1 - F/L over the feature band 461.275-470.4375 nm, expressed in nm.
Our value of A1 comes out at 0.16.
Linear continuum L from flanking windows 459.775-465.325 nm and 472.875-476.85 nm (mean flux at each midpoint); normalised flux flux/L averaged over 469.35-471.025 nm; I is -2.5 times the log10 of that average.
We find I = 0.059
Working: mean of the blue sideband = 25.2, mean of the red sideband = 25.8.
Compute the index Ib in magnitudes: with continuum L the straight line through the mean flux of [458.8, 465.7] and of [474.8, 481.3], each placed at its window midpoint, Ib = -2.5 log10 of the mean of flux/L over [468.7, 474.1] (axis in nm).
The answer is 0.04 mag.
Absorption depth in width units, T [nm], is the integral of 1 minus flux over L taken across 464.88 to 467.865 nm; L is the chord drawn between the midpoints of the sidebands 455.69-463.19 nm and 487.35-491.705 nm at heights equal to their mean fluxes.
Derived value 0.14 nm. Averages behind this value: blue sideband 25.2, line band 24.2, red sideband 26.1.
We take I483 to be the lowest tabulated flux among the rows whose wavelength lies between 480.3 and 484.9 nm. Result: 24.87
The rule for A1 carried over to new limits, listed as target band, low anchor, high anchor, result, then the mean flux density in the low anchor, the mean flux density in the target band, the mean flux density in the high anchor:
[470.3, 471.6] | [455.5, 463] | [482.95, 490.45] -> 0.05 nm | 25.2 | 24.4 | 25.6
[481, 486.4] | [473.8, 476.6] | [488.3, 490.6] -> 0.06 nm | 26.3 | 26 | 26.2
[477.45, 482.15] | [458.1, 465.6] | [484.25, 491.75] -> -0.26 nm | 24.9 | 26.8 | 25.6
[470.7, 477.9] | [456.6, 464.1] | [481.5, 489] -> -0.13 nm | 25.2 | 25.8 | 25.5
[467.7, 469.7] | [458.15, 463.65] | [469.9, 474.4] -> 0.03 nm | 25.4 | 24.9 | 25.2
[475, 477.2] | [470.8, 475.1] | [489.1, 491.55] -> 0.03 nm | 25.8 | 25.7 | 26.9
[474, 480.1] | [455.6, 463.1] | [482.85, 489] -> -0.27 nm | 25.2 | 26.4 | 25.3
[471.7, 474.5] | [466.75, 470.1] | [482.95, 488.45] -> -0.11 nm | 24.5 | 25.7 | 25.4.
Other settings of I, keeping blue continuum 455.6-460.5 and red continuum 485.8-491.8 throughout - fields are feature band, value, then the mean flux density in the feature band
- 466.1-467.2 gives 0.064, 23.4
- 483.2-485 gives -0.044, 26.5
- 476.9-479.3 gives -0.042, 26.2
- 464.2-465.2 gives 0.061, 23.4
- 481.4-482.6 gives -0.059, 26.8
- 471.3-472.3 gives -0.034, 25.8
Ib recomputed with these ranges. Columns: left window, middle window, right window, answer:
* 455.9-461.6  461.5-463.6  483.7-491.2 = -0.05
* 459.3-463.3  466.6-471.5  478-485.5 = 0.07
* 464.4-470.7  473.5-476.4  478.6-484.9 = -0.04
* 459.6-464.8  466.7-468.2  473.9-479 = 0.07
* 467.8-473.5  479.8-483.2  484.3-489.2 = -0.07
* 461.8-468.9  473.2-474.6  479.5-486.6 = -0.02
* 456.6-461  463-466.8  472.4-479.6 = 0.04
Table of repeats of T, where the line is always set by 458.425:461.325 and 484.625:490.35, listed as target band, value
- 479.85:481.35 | -0.10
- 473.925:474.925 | -0.07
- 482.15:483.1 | -0.03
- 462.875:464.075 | -0.01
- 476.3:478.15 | -0.05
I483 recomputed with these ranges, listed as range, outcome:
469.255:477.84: 23.68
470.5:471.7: 24.13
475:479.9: 24.3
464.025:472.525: 21.7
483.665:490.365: 23.14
